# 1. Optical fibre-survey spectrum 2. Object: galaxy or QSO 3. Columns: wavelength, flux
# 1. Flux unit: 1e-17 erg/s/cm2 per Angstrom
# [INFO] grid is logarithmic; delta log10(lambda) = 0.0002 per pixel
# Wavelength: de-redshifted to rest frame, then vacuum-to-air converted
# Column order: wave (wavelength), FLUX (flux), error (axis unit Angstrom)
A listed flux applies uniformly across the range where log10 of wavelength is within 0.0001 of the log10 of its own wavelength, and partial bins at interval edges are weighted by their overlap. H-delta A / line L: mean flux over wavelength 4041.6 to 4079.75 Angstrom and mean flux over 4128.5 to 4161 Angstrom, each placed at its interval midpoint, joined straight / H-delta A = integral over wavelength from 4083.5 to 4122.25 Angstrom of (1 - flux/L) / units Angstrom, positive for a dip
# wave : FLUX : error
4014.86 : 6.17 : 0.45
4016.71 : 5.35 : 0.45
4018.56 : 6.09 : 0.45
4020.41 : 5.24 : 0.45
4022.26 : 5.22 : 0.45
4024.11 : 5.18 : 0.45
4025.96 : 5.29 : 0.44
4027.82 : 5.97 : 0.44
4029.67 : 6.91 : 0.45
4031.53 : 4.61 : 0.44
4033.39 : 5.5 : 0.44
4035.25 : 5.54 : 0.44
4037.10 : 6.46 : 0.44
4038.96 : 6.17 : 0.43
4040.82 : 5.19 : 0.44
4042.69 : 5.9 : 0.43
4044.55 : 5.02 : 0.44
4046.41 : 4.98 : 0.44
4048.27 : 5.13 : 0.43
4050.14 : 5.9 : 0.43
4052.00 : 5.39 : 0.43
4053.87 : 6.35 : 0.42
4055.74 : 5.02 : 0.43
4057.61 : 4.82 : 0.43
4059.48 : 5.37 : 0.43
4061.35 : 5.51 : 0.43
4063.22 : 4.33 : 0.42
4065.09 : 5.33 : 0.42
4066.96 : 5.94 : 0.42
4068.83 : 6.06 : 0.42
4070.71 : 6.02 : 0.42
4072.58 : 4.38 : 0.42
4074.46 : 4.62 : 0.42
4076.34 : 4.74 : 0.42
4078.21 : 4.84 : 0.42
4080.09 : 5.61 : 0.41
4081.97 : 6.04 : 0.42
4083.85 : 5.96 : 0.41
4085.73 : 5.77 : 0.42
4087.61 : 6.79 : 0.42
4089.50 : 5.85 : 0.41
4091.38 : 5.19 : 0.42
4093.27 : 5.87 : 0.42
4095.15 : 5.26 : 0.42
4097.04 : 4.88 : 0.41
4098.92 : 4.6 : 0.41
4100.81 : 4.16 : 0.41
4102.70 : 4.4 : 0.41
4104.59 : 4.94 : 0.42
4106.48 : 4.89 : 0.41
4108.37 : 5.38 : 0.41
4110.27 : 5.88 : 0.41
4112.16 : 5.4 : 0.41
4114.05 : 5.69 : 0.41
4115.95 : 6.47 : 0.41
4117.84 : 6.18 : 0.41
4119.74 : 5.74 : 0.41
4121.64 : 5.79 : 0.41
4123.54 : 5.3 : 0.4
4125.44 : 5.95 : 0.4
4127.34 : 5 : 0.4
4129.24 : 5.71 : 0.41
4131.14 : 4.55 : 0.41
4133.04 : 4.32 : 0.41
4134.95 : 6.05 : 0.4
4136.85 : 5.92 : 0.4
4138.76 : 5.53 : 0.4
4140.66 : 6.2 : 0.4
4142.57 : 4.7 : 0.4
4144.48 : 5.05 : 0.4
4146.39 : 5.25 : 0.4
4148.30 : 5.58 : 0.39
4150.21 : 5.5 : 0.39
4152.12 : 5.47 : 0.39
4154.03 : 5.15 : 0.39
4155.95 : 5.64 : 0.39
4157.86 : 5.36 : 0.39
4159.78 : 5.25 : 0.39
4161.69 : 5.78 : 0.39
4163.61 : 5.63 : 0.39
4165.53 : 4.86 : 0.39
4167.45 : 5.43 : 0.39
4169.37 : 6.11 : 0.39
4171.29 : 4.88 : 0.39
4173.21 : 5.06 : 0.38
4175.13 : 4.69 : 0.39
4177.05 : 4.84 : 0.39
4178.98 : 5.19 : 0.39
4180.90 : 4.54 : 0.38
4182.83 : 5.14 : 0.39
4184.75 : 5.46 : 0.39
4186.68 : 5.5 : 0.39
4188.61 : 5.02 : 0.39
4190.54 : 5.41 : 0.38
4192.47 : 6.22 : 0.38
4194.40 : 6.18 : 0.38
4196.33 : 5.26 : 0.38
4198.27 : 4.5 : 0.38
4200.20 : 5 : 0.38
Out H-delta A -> -1.04 Angstrom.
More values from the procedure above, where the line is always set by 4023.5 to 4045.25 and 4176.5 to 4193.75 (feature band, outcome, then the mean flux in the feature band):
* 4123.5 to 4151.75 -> 0.12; 5.38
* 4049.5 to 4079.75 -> 1.60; 5.29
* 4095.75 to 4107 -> 1.72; 4.65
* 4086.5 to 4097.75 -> -0.29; 5.65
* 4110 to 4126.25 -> -1.10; 5.82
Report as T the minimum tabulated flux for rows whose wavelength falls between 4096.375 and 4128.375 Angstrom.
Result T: 4.16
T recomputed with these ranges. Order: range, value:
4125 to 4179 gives 4.32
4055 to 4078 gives 4.33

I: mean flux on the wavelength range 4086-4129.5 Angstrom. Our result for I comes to 5.45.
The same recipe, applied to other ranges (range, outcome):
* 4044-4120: 5.38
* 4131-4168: 5.38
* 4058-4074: 5.33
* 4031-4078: 5.37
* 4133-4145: 5.49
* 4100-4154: 5.39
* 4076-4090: 5.74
